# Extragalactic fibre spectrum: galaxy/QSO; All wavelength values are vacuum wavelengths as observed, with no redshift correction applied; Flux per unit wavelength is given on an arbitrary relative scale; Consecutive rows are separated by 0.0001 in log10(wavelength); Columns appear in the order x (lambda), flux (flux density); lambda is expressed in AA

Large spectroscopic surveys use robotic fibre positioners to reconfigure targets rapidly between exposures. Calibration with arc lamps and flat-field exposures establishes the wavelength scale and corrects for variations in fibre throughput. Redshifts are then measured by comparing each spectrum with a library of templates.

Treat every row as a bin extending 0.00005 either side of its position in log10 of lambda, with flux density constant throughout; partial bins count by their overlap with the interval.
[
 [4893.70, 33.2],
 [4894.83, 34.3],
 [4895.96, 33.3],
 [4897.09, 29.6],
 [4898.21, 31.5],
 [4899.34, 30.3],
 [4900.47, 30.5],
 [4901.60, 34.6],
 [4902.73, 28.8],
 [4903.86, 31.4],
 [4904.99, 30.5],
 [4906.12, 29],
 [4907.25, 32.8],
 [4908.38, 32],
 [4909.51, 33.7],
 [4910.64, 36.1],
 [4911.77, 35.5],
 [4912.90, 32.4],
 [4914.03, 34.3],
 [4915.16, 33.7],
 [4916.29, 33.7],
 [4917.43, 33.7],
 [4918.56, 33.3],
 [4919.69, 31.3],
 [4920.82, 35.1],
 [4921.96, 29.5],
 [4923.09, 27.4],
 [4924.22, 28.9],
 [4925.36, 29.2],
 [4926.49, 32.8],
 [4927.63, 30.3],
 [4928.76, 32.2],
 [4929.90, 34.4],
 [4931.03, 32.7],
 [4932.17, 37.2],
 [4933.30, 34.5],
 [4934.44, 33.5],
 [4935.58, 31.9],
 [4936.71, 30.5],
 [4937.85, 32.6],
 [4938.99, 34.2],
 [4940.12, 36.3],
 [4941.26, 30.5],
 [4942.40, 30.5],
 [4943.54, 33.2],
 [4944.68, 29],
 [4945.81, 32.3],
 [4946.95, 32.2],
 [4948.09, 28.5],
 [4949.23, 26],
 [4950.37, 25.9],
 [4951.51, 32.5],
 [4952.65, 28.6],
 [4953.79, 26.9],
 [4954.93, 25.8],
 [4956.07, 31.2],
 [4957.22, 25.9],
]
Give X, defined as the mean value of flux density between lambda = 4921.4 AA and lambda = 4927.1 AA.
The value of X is 29.6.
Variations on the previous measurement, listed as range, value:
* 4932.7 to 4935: 34.1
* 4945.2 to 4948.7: 31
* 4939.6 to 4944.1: 32.5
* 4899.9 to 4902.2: 32.4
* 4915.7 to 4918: 33.6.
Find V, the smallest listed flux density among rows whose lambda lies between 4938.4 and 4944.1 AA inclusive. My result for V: 30.5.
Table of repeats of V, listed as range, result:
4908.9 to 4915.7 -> 32.4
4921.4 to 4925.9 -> 27.4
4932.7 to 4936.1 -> 31.9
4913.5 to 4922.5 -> 29.5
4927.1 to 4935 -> 30.3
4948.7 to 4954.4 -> 25.9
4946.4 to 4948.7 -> 28.5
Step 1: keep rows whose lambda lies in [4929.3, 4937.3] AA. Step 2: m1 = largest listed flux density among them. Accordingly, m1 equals 37.2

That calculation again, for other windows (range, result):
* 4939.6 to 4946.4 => 36.3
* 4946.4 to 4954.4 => 32.5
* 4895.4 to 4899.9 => 33.3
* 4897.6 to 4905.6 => 34.6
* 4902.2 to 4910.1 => 33.7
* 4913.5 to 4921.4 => 35.1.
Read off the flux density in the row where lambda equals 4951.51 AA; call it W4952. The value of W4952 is 32.5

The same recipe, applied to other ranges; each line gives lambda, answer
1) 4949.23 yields 26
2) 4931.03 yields 32.7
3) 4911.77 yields 35.5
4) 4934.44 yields 33.5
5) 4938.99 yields 34.2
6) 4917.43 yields 33.7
